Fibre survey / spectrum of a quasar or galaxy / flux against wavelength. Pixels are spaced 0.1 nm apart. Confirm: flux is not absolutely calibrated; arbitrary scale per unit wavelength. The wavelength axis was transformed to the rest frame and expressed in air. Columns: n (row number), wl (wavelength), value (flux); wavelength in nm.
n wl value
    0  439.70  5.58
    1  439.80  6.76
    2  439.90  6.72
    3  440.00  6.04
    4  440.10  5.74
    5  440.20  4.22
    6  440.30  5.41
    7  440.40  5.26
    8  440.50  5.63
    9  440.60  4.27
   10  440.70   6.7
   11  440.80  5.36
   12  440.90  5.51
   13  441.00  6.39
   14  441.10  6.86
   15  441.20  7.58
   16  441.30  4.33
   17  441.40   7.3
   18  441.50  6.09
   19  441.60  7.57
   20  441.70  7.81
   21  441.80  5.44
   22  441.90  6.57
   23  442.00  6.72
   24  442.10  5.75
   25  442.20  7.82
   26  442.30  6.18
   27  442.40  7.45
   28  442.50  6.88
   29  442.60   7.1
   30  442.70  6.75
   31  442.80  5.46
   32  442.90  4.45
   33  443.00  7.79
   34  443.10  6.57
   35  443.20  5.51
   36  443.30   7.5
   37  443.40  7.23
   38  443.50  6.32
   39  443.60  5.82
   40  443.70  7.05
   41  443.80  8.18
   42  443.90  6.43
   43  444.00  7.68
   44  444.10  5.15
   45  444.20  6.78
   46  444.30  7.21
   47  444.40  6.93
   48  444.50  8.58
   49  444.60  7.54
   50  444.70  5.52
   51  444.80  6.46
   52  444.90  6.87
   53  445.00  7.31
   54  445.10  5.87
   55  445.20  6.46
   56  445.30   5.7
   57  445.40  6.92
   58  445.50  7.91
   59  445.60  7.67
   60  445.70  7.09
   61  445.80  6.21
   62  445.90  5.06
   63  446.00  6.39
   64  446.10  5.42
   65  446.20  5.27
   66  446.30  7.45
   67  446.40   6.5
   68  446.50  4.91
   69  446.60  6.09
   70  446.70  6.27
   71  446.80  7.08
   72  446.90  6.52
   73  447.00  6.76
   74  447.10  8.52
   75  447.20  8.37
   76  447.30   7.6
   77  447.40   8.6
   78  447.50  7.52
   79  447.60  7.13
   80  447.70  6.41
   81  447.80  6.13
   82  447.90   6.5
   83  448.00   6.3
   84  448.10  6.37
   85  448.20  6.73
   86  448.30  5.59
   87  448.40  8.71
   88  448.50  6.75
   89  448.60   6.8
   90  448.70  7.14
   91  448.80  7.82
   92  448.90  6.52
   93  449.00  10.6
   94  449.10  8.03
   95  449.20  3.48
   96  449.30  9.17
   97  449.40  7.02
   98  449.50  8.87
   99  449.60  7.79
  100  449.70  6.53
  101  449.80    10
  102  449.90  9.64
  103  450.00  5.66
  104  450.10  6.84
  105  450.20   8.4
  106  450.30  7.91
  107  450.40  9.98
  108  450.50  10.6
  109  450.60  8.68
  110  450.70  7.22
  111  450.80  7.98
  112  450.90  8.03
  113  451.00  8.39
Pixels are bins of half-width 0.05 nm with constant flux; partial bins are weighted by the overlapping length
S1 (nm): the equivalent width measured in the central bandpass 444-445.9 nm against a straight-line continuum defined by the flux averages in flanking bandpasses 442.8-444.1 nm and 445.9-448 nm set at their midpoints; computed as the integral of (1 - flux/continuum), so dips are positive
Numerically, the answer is -0.03 nm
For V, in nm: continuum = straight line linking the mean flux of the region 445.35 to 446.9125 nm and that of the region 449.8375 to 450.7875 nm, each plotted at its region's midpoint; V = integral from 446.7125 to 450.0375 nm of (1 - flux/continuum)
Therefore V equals 0.04 nm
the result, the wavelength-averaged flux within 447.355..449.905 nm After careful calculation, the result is 7.35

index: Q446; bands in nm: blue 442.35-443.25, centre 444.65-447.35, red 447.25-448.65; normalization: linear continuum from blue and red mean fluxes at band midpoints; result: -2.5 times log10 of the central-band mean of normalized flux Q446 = 0.02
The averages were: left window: 6.44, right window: 6.94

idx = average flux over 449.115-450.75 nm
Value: 7.99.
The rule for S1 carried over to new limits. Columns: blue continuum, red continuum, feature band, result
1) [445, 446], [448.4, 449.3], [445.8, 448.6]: 0.110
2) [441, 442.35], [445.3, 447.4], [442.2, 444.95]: -0.034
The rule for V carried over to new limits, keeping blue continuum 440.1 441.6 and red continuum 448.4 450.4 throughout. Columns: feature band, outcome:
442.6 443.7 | -0.01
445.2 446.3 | 0.08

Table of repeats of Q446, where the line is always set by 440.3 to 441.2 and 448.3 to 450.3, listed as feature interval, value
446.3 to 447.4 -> 0.023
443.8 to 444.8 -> -0.055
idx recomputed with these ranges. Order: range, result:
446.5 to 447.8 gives 7.11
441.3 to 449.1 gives 6.79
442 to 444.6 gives 6.76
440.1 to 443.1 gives 6.23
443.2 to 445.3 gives 6.79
